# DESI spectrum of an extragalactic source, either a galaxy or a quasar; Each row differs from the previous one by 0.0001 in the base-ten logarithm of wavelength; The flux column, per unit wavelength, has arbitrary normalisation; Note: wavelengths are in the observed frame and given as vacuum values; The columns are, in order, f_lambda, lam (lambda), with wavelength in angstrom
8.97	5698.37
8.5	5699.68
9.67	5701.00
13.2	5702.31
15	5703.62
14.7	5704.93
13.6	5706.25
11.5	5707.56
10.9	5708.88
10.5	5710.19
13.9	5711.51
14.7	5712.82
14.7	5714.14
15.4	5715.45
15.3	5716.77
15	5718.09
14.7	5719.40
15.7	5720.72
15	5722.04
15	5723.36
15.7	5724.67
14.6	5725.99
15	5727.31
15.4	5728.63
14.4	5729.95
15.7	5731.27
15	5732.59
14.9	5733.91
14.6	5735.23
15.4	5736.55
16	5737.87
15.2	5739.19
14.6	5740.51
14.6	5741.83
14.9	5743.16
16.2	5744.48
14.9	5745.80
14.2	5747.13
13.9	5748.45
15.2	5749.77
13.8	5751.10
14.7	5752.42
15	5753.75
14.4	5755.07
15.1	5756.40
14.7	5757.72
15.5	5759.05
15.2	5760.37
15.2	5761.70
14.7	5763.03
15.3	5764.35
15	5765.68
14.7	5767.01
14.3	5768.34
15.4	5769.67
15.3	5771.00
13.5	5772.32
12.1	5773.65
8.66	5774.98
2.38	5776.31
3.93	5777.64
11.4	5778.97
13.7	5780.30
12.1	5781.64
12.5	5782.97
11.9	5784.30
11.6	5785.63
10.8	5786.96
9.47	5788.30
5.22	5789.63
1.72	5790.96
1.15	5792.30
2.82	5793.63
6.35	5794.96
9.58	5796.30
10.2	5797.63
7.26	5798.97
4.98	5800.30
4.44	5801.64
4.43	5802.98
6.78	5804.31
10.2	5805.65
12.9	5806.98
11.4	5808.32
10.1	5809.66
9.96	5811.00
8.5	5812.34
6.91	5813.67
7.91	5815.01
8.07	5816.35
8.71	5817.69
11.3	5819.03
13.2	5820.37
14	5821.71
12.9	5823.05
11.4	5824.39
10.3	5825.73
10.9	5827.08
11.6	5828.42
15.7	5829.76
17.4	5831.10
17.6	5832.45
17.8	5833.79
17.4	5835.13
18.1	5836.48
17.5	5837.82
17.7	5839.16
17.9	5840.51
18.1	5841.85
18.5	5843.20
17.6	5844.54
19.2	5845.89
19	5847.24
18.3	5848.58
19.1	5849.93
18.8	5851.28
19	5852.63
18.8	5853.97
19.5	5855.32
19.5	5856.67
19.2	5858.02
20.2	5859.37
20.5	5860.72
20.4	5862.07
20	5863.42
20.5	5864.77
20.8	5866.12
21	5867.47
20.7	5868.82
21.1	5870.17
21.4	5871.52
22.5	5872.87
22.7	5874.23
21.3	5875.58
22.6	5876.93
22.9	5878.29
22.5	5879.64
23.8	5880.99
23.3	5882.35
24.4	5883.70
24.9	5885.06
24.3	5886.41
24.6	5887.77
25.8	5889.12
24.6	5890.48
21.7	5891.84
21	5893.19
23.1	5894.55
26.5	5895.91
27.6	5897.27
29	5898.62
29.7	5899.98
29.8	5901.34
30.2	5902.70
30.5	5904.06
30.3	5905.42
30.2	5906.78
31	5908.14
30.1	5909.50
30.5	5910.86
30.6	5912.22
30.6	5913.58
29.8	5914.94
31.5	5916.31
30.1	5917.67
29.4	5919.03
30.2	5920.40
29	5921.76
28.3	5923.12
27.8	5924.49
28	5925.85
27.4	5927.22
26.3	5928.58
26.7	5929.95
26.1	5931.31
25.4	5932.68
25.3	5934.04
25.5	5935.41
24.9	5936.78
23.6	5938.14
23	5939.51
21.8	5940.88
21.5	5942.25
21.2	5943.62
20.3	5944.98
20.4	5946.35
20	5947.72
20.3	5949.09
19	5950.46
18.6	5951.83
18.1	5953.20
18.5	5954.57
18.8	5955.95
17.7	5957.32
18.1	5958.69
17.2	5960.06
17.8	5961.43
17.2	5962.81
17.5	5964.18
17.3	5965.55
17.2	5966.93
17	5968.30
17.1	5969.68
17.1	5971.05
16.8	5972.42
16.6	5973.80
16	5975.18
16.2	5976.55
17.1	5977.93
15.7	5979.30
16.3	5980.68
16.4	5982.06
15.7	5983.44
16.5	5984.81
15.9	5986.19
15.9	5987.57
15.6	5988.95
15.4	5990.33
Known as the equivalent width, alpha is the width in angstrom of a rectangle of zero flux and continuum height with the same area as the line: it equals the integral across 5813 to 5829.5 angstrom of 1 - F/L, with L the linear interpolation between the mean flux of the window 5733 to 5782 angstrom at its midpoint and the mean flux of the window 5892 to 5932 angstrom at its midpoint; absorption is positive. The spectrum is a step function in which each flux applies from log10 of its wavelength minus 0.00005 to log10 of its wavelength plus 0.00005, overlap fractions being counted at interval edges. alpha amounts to 7.6 angstrom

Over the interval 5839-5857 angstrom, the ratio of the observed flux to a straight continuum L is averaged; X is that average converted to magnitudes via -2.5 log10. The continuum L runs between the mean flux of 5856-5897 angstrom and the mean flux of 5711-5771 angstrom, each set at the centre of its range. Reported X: 0.12 mag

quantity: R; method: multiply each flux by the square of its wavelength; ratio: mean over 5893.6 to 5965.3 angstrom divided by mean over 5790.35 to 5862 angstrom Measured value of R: 2.0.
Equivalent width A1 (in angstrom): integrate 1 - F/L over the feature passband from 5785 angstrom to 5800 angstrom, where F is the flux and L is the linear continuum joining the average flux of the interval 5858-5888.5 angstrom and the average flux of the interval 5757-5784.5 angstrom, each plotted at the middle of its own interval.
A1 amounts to 8.0 angstrom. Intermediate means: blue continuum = 12.8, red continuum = 22.1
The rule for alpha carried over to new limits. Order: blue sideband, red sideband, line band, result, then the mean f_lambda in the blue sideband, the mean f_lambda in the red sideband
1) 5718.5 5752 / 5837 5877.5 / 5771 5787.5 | 6.1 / 15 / 19.8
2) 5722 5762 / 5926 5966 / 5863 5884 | -3.2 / 15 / 21.3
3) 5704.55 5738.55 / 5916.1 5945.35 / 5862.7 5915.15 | -3.3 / 14.5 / 26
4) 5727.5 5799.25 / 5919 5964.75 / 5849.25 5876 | -3.3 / 12.5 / 22.6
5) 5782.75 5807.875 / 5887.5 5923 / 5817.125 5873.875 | -1.6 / 7.54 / 28.4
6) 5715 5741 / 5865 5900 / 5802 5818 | 8.8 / 15.1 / 23.5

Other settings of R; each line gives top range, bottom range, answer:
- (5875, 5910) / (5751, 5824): 2.55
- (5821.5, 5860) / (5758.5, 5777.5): 1.33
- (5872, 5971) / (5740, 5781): 1.87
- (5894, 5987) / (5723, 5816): 2.06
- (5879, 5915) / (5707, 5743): 1.97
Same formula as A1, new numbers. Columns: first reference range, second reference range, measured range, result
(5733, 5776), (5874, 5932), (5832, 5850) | 3.1 angstrom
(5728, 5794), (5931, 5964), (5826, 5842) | -0.3 angstrom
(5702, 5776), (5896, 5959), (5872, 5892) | -0.4 angstrom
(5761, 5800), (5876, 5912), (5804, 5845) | 8.6 angstrom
